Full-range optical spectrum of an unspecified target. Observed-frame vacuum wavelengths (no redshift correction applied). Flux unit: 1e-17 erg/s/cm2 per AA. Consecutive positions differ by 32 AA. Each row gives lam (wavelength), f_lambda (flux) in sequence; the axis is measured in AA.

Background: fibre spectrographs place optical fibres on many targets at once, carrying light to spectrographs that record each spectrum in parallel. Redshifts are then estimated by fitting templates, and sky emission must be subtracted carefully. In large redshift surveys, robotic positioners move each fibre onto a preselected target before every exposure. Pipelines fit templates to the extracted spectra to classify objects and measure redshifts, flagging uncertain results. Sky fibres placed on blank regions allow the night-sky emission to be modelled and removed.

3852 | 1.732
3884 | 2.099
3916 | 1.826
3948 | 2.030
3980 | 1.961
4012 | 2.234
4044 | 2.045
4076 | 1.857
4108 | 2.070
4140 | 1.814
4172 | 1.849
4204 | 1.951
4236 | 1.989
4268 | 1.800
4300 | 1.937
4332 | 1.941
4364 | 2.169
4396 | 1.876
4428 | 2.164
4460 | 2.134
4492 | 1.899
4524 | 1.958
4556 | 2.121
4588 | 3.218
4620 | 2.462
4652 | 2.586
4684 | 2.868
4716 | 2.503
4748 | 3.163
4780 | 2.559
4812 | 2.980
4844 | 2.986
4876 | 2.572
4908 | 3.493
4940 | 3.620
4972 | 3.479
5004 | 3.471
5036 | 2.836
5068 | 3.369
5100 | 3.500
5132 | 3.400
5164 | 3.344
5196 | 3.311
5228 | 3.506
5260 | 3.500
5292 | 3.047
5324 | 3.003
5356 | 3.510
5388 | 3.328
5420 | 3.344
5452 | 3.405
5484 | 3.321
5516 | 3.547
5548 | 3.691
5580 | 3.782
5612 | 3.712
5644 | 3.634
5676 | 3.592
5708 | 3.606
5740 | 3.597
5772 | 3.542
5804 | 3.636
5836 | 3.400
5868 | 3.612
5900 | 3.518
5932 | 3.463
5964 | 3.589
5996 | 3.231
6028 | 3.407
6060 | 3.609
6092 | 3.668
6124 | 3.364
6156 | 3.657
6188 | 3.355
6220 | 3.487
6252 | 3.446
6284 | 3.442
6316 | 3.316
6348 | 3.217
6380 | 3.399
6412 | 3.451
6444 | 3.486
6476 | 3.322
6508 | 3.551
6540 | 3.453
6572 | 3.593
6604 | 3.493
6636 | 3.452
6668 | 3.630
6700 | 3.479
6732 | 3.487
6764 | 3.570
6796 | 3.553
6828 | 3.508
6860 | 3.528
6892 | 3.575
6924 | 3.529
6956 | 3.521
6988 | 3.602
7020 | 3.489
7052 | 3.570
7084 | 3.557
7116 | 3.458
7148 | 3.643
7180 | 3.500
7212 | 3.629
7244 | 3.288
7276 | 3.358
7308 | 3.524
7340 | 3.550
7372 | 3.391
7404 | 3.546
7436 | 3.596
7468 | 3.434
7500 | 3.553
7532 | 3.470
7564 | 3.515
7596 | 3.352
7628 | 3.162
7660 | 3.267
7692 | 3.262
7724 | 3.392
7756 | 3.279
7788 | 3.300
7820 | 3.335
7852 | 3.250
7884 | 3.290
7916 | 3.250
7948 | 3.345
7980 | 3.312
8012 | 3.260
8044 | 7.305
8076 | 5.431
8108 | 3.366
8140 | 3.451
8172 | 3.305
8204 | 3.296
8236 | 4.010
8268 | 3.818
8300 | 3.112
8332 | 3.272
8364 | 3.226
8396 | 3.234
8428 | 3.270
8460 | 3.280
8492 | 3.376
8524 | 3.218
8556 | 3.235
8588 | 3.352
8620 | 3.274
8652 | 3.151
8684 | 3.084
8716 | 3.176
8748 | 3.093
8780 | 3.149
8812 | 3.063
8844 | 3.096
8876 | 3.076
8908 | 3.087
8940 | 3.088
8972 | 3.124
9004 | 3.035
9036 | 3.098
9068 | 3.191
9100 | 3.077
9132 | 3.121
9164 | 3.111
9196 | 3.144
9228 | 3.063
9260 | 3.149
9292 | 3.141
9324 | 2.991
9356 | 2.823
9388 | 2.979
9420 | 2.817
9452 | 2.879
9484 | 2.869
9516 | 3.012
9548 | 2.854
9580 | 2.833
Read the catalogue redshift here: 0.227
